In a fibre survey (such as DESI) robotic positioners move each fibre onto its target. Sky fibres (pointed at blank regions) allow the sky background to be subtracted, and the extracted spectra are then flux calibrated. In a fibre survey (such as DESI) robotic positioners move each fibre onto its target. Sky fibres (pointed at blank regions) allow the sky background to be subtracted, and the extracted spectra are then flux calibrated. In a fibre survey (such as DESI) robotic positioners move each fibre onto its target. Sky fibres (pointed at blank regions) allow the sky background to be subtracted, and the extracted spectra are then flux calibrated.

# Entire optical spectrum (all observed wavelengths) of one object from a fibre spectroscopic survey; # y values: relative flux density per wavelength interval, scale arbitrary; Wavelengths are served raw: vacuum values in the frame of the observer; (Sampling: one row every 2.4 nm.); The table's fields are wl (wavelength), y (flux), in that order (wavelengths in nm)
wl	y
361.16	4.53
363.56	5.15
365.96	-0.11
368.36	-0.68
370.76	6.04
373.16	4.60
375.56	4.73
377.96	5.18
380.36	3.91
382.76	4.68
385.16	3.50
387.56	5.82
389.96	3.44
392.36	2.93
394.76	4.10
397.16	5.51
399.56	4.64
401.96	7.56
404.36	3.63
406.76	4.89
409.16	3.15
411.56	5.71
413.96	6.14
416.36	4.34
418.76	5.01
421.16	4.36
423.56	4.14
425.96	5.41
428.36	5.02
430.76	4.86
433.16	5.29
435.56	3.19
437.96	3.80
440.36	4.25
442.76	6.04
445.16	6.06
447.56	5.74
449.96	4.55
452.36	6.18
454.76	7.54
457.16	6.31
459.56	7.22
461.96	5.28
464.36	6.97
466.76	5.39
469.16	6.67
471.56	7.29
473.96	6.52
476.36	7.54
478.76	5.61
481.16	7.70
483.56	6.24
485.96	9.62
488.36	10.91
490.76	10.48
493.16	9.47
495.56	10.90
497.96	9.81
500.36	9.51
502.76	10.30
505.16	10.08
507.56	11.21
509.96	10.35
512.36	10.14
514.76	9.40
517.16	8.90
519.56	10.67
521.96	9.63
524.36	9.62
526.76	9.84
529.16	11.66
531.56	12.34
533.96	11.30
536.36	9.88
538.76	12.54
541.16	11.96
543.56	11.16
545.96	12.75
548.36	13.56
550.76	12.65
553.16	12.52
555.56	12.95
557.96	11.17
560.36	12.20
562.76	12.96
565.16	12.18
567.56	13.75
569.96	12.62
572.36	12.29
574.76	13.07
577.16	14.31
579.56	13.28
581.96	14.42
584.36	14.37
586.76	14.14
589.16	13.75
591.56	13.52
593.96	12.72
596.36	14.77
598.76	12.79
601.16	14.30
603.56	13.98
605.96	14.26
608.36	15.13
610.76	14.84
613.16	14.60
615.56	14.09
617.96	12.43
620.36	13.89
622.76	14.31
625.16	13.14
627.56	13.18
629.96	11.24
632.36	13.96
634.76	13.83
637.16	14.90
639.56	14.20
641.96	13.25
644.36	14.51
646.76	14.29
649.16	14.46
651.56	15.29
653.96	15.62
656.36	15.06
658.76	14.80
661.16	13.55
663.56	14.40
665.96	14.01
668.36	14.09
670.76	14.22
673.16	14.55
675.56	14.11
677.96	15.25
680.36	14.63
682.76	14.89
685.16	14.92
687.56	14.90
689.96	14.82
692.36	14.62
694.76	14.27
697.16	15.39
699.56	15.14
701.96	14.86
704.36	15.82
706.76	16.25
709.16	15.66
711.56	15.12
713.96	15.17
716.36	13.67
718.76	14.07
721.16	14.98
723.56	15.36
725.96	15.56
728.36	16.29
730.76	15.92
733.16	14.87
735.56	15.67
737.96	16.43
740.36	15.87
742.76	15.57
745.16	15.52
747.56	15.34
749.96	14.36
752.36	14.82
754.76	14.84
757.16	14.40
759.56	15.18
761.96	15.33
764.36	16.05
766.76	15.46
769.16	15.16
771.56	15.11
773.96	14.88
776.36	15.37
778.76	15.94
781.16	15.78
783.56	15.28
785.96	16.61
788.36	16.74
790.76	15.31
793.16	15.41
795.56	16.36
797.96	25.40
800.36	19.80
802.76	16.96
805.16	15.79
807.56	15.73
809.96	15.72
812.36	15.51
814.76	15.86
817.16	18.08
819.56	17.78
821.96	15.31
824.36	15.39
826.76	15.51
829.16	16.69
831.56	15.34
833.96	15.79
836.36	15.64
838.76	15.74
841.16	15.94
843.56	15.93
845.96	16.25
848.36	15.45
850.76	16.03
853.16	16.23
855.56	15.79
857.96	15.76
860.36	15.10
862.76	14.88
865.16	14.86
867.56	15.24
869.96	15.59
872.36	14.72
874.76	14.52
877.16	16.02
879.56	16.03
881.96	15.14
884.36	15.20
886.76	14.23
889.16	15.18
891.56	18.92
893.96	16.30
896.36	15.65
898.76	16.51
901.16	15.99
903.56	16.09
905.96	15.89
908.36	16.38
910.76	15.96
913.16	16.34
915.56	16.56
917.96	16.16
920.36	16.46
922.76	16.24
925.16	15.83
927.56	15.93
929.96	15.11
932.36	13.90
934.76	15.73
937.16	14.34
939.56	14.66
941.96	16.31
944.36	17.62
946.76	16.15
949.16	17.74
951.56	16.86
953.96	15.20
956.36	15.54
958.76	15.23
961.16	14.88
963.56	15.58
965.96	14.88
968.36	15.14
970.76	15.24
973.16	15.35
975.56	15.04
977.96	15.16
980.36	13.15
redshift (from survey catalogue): 0.22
